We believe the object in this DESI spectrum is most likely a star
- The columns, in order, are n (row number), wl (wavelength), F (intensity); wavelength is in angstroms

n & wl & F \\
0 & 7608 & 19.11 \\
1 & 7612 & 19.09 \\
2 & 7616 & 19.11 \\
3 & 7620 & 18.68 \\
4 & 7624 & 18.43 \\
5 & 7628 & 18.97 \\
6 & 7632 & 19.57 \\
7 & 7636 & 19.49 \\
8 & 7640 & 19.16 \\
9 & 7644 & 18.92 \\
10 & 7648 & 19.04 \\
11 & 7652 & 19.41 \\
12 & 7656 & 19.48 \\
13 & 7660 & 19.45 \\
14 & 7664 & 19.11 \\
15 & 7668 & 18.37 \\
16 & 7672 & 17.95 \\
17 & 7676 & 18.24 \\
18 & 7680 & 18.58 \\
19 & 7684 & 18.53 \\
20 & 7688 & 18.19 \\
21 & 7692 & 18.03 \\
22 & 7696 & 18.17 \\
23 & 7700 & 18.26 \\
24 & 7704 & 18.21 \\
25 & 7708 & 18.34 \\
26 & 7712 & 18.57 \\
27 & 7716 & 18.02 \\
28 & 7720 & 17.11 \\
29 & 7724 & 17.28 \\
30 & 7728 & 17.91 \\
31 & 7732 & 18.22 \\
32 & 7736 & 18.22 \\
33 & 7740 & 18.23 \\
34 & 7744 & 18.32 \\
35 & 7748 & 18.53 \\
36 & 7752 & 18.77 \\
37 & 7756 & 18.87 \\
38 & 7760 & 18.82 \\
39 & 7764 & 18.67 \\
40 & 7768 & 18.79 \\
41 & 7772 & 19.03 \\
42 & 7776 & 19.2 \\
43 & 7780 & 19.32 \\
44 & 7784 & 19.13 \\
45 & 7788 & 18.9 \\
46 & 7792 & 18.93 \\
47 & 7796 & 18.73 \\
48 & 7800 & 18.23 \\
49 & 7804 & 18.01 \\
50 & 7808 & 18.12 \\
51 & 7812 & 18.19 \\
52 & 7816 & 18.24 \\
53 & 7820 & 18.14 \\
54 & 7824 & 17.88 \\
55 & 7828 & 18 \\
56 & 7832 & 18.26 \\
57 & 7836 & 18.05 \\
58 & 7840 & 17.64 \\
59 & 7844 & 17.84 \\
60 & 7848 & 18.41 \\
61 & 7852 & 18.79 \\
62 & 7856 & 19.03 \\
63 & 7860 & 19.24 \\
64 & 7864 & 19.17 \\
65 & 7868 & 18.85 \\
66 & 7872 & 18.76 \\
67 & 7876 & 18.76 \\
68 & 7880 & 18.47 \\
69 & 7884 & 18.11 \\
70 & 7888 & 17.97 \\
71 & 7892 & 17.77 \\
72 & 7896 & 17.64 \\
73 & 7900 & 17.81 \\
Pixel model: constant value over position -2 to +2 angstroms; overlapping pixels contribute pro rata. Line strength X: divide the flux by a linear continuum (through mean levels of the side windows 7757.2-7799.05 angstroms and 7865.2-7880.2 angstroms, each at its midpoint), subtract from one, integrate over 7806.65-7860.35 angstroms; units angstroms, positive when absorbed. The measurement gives 1.7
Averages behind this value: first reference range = 18.9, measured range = 18.2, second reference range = 18.8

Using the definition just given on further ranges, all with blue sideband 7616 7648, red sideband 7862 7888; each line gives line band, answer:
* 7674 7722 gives 1.9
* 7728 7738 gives 0.4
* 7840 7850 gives 0.3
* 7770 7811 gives 0.1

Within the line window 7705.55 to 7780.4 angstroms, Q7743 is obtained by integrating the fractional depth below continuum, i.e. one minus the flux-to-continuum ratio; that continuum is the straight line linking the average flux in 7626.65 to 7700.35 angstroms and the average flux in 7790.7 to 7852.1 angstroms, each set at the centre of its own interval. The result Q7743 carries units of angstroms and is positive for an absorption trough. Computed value 0.3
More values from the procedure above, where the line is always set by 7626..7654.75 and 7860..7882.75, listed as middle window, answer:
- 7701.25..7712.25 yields 0.4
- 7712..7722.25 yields 0.7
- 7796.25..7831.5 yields 1.5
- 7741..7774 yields 0.5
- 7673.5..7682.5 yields 0.4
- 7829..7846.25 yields 0.8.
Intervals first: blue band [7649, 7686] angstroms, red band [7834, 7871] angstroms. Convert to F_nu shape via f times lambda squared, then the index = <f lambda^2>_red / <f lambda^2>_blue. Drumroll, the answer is 1.0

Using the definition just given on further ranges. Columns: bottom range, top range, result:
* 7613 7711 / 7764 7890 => 1.03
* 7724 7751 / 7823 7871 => 1.04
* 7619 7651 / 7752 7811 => 1.02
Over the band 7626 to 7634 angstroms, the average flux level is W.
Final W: 19.3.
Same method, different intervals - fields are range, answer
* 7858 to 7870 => 19.1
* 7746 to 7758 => 18.7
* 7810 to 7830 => 18.1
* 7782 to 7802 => 18.8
